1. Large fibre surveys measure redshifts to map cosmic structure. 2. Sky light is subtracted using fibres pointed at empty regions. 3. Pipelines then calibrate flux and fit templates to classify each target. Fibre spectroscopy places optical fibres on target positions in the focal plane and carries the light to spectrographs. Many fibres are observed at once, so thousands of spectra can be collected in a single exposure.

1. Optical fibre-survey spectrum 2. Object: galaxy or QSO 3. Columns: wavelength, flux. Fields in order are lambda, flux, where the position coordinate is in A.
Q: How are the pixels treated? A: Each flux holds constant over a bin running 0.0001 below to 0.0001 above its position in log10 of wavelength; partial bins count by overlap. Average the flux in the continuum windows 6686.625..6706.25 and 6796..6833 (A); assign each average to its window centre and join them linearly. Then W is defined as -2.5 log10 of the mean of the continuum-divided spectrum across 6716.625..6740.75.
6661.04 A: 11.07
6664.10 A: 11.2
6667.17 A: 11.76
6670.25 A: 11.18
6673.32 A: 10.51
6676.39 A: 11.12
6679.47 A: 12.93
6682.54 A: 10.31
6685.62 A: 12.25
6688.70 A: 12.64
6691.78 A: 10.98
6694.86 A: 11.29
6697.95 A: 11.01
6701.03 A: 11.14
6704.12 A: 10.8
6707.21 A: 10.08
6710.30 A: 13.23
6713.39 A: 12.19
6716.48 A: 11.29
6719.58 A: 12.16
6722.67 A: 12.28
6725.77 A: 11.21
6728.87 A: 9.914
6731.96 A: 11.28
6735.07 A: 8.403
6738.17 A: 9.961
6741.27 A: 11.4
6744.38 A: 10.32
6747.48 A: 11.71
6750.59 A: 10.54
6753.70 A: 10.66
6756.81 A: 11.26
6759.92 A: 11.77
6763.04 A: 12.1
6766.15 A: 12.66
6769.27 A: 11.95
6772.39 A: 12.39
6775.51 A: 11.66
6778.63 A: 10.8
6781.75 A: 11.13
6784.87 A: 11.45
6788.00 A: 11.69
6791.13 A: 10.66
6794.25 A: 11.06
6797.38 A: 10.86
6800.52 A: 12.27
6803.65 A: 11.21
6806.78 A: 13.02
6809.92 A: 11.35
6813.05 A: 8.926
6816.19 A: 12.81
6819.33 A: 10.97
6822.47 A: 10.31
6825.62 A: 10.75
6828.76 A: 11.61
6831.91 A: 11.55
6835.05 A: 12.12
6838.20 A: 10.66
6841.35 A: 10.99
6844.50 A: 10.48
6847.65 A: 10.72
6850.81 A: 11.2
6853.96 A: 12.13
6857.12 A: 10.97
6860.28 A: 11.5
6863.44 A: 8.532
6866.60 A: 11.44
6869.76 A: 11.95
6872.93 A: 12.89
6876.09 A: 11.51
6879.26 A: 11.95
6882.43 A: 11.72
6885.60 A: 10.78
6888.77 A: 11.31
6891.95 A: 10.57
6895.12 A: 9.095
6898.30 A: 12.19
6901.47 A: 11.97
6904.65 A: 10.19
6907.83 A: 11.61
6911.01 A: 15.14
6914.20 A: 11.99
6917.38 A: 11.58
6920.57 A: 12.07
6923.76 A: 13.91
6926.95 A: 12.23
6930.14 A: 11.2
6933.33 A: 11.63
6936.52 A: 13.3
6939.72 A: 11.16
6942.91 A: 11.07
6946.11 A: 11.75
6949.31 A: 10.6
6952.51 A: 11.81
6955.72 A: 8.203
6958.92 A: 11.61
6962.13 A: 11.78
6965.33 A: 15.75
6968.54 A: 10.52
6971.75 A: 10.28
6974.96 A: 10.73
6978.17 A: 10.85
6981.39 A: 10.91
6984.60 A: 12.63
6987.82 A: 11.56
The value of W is 0.05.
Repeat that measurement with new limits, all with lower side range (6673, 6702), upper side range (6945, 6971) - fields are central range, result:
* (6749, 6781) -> -0.01 mag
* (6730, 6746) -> 0.12 mag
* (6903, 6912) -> -0.06 mag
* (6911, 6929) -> -0.10 mag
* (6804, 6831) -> 0.02 mag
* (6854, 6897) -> 0.03 mag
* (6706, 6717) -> -0.03 mag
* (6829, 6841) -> 0.00 mag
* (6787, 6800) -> 0.03 mag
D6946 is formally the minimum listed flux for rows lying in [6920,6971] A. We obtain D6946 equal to 8.203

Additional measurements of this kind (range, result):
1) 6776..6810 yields 10.66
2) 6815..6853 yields 10.31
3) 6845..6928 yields 8.532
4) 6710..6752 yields 8.403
